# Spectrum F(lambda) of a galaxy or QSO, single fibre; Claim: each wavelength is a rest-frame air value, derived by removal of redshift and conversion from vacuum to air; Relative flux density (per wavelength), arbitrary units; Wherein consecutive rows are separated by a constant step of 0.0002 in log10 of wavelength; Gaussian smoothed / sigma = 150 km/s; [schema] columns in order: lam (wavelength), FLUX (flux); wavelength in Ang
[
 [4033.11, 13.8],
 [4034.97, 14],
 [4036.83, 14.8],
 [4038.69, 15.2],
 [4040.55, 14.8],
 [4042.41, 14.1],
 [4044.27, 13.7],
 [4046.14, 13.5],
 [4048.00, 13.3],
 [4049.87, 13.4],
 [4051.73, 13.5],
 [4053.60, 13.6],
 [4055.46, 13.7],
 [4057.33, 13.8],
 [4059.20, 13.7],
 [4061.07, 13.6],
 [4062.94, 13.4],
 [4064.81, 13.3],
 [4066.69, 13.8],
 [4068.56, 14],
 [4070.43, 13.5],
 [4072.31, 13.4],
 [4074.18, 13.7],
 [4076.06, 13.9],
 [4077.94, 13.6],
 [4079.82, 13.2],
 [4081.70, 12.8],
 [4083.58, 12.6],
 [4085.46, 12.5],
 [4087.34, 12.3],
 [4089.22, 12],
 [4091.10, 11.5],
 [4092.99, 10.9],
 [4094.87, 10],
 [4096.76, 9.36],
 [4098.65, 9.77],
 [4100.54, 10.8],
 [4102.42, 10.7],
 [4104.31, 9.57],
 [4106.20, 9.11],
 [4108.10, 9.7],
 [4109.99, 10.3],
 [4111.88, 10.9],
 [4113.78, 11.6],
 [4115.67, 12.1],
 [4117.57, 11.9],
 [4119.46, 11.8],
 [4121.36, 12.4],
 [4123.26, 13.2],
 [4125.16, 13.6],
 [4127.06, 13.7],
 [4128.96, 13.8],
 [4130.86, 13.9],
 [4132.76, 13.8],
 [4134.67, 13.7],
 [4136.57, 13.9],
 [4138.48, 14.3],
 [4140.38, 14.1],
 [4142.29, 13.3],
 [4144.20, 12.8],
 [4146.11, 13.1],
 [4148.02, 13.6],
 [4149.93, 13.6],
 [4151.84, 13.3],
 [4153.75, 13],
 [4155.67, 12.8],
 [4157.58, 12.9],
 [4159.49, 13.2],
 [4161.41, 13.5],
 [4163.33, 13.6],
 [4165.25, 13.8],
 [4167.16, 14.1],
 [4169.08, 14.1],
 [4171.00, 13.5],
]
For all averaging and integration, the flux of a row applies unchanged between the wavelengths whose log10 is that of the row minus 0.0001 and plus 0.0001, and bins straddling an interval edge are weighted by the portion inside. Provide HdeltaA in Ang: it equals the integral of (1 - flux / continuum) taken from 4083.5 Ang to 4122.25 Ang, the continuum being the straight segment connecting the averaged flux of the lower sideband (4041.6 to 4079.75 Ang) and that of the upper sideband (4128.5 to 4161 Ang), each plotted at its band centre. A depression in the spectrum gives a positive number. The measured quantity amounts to 7.3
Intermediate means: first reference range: 13.6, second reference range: 13.5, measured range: 11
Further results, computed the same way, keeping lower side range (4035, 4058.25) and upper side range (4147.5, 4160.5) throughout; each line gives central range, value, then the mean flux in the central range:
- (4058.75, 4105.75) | 4.96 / 12.3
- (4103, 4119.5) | 3.39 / 10.7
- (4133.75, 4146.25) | -0.32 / 13.6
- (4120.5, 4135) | -0.15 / 13.5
